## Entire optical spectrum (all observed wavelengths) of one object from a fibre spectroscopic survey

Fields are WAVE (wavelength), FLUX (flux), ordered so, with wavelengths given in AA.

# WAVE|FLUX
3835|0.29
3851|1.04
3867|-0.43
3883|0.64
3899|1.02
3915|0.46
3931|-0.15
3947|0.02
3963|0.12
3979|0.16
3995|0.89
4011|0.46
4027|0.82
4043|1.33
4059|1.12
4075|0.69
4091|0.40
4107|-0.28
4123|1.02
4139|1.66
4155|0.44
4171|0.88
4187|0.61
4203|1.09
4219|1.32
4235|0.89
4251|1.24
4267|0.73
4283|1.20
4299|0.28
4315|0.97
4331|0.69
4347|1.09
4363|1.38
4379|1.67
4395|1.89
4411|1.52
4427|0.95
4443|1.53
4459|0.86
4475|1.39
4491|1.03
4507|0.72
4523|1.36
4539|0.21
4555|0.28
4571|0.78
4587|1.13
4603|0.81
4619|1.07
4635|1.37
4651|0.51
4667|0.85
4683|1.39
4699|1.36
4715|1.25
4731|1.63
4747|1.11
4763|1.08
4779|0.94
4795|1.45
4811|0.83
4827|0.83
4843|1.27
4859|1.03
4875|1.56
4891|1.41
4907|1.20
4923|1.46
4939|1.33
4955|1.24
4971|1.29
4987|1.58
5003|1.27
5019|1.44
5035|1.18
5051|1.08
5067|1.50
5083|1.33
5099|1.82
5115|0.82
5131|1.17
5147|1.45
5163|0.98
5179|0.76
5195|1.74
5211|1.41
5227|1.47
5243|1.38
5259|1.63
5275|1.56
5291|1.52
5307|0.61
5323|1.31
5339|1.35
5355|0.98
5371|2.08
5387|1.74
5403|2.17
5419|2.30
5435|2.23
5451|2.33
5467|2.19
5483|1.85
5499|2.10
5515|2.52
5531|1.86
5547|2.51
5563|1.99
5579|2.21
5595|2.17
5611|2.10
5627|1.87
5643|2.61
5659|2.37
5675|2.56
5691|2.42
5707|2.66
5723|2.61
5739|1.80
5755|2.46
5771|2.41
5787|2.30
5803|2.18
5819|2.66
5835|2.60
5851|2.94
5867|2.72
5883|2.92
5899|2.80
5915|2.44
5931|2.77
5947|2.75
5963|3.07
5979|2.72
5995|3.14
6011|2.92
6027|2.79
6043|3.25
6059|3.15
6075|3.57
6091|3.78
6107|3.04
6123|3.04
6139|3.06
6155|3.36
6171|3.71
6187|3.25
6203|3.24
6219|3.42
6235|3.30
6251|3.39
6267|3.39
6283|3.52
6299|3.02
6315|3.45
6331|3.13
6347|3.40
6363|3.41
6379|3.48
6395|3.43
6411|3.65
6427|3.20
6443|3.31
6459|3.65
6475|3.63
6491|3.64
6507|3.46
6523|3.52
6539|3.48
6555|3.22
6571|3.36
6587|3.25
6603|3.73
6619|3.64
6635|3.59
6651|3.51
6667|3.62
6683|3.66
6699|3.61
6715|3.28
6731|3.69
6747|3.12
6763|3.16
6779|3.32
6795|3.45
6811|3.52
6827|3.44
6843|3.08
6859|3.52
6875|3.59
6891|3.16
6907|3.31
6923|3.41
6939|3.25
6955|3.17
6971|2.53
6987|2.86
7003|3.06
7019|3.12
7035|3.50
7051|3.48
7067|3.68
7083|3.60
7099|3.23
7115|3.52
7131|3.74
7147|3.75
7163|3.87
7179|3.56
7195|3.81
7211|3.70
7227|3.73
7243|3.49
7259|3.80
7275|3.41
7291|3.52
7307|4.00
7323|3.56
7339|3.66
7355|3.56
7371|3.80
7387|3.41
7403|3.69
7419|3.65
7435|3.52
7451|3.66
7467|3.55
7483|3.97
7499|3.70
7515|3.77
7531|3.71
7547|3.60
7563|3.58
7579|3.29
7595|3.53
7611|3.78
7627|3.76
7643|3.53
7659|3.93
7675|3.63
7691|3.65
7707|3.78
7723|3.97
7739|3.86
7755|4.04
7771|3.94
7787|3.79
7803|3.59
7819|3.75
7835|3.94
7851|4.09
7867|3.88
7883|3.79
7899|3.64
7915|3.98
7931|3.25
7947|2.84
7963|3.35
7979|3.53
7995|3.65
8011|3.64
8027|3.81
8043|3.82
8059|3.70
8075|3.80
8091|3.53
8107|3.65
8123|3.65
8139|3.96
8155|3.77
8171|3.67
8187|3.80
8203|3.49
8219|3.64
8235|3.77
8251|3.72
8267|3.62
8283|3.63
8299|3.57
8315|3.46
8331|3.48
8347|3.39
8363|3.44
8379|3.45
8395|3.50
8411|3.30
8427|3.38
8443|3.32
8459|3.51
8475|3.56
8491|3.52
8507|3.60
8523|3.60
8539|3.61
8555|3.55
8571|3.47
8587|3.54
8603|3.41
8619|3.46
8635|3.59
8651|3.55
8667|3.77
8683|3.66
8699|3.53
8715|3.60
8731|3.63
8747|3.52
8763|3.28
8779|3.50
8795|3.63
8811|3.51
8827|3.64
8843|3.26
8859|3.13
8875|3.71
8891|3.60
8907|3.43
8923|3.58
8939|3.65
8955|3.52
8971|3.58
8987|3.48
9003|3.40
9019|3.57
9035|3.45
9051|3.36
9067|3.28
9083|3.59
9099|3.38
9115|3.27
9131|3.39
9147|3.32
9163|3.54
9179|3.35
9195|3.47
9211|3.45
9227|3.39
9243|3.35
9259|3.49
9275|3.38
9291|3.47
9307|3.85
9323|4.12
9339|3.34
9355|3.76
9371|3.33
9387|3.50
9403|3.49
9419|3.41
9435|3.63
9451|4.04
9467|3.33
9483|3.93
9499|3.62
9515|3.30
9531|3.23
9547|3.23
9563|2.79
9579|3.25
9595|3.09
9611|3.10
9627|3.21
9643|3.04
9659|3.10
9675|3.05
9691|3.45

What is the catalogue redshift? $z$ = 0.348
